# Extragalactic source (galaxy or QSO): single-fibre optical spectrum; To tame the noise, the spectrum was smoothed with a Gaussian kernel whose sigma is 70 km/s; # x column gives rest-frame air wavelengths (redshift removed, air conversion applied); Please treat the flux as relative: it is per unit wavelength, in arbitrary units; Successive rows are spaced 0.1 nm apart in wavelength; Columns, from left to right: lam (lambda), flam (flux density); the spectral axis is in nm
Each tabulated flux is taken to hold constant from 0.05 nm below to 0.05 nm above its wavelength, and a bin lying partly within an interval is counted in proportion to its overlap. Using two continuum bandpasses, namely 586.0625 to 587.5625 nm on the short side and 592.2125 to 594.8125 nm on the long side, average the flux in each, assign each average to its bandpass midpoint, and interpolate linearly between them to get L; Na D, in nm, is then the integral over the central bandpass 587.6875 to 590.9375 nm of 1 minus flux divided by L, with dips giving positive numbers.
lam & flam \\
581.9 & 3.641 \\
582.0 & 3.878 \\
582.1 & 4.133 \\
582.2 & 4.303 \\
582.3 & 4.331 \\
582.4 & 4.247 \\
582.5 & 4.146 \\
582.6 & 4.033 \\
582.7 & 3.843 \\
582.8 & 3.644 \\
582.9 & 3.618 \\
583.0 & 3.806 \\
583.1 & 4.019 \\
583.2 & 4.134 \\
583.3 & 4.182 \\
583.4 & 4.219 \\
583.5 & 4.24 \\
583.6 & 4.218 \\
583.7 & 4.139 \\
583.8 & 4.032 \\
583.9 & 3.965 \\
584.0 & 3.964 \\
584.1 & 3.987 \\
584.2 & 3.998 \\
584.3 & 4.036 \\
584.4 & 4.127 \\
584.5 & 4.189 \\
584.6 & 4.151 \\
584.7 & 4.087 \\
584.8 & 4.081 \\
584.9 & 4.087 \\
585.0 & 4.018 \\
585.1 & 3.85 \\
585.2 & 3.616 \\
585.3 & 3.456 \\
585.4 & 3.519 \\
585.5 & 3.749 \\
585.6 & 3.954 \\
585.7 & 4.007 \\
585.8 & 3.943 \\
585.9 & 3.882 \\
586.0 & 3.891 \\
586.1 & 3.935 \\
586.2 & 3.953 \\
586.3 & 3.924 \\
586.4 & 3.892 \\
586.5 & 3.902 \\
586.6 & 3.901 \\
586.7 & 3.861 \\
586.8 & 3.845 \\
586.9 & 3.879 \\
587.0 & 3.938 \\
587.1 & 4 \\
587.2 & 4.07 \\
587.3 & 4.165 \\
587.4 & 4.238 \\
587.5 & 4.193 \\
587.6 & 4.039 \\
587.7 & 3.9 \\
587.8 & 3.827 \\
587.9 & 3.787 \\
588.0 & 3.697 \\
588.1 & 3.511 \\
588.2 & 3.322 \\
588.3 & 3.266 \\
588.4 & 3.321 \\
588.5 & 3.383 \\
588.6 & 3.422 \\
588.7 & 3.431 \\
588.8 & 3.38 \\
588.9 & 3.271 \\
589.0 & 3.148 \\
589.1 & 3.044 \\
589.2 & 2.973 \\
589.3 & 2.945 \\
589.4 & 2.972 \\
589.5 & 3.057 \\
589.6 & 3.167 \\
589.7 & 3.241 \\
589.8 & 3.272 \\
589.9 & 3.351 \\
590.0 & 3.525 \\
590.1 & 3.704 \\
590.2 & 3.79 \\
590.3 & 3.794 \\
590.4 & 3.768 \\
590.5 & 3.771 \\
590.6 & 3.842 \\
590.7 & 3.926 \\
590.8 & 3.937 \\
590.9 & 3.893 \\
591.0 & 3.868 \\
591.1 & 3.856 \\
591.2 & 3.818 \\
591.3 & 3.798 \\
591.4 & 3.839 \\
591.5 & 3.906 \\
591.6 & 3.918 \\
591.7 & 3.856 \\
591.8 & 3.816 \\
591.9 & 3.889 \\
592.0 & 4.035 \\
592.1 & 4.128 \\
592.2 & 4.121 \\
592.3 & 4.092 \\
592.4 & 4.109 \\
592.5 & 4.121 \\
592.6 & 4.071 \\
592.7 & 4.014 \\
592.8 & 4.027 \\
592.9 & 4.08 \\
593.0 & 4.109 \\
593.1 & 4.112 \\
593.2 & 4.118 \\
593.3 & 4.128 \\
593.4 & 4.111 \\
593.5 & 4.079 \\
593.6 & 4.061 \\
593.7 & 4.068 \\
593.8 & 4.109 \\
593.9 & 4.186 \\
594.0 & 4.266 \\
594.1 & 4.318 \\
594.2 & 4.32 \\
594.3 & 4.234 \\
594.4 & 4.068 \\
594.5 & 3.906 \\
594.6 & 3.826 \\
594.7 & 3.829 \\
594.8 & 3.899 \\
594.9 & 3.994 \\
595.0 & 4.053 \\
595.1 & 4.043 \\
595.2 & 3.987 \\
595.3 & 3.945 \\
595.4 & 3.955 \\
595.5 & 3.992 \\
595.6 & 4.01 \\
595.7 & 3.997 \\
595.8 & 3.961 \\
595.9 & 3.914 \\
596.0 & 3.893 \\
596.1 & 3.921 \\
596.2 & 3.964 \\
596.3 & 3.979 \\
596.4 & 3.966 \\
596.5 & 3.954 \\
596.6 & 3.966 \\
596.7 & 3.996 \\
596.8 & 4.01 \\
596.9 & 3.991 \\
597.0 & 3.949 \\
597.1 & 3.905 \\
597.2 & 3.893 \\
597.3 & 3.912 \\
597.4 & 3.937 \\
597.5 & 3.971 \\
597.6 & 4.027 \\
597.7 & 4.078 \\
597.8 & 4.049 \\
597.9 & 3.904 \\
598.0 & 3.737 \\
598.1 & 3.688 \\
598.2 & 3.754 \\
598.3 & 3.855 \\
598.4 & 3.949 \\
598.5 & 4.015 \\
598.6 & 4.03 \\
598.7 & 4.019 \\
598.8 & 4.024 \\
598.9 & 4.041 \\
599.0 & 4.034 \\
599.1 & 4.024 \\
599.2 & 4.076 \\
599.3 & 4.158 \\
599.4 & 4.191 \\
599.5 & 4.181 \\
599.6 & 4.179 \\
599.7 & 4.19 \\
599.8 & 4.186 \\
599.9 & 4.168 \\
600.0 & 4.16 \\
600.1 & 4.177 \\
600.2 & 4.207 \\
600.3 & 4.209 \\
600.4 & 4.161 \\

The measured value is 0.45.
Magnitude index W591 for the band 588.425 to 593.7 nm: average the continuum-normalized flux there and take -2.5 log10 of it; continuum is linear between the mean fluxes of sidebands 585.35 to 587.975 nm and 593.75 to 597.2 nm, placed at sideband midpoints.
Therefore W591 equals 0.07 mag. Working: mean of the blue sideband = 3.93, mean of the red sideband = 4.01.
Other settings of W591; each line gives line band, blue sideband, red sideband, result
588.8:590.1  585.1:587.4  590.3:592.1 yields 0.211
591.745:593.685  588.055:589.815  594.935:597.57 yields -0.129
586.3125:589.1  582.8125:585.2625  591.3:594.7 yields 0.090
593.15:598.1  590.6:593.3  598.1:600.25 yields 0.005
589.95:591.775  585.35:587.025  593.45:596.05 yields 0.040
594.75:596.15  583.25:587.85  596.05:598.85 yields -0.005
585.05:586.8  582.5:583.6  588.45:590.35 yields -0.045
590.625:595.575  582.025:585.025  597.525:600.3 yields 0.009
